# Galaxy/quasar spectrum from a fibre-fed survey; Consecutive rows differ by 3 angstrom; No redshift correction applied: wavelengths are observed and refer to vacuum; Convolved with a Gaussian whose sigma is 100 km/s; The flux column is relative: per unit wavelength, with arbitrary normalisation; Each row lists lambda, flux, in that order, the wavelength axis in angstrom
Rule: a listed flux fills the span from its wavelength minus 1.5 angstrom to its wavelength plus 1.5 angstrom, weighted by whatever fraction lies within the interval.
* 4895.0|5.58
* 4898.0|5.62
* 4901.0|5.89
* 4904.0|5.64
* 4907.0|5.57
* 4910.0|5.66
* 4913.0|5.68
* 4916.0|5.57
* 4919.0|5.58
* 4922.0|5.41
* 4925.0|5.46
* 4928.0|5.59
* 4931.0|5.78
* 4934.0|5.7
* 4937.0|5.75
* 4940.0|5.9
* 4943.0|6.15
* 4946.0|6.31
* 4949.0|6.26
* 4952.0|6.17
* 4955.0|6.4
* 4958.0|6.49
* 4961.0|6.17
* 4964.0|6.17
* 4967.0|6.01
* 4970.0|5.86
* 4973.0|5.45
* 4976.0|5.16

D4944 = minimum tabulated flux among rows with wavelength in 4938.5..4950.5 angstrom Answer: 5.9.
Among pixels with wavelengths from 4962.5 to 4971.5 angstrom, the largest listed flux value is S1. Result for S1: 6.17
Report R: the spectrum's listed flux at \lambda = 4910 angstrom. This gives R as 5.66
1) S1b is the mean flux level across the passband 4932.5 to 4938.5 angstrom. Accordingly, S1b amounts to 5.73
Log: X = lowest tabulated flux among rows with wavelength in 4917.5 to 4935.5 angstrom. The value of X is 5.41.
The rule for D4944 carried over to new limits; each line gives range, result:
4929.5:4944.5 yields 5.7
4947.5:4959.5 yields 6.17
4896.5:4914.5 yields 5.57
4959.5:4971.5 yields 5.86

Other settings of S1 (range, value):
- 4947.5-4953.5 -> 6.26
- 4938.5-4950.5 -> 6.31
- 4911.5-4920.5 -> 5.68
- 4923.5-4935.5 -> 5.78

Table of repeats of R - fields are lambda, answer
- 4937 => 5.75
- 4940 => 5.9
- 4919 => 5.58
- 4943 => 6.15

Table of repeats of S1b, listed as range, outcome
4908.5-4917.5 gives 5.64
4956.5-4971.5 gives 6.14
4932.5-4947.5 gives 5.96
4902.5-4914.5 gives 5.64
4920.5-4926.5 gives 5.43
